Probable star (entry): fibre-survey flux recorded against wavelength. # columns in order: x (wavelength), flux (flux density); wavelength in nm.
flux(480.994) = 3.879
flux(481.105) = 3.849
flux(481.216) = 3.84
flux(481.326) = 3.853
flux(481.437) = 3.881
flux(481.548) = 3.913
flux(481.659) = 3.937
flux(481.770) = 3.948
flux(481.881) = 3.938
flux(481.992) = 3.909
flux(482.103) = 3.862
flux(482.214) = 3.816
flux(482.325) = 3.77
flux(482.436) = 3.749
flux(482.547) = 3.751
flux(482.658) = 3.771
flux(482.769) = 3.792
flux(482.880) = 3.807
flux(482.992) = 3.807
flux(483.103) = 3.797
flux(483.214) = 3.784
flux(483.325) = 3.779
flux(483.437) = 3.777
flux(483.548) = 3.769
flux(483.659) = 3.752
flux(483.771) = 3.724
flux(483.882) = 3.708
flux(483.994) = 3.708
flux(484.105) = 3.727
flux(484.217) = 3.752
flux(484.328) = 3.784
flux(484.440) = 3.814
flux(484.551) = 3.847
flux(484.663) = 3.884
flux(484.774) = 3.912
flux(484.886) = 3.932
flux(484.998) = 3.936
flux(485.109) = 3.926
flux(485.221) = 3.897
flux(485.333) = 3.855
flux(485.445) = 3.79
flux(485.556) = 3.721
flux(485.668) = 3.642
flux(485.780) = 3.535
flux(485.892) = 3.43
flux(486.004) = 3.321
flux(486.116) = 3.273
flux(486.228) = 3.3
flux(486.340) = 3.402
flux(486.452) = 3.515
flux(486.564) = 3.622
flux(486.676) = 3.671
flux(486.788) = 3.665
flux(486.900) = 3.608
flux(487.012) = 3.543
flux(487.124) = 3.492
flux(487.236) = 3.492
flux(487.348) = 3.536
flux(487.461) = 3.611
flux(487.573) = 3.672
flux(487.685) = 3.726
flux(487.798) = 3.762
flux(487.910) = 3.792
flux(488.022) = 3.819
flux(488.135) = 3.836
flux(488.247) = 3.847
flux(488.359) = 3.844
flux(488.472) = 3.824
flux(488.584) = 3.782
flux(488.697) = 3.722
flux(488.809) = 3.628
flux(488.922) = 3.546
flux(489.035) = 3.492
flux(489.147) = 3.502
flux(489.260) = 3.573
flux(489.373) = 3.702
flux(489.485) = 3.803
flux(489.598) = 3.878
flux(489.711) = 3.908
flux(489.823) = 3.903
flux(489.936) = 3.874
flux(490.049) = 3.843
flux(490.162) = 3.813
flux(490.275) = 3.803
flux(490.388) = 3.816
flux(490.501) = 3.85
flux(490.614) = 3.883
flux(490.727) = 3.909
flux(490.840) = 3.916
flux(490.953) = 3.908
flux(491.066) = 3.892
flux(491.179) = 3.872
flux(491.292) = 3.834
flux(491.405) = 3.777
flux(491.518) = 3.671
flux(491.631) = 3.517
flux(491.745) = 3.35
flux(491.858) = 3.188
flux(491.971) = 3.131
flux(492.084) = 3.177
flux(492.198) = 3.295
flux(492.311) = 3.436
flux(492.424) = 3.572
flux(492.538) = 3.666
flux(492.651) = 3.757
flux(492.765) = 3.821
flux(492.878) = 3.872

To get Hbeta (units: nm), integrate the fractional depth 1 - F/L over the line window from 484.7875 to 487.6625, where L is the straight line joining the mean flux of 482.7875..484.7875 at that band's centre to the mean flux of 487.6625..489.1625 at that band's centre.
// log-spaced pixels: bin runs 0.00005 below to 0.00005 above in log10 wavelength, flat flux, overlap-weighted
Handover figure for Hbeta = 0.10 nm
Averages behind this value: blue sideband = 3.78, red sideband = 3.73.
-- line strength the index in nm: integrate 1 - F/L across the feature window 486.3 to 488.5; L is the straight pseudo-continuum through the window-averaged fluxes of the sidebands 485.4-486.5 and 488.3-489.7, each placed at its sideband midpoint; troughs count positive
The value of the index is -0.05 nm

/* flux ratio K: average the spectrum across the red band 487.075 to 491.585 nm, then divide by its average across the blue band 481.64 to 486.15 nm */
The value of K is 1.0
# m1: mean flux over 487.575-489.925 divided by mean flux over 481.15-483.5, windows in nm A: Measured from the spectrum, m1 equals 0.98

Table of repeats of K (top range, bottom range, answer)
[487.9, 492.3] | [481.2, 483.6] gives 0.97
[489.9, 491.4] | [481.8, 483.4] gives 1.01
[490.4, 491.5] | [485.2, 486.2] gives 1.08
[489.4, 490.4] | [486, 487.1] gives 1.10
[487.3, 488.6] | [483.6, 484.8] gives 0.99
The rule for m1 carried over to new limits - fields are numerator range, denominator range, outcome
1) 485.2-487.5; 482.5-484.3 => 0.95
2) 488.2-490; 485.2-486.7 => 1.05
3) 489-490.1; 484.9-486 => 1.01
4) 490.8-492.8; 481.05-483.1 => 0.94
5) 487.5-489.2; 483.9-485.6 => 0.97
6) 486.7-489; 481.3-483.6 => 0.96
